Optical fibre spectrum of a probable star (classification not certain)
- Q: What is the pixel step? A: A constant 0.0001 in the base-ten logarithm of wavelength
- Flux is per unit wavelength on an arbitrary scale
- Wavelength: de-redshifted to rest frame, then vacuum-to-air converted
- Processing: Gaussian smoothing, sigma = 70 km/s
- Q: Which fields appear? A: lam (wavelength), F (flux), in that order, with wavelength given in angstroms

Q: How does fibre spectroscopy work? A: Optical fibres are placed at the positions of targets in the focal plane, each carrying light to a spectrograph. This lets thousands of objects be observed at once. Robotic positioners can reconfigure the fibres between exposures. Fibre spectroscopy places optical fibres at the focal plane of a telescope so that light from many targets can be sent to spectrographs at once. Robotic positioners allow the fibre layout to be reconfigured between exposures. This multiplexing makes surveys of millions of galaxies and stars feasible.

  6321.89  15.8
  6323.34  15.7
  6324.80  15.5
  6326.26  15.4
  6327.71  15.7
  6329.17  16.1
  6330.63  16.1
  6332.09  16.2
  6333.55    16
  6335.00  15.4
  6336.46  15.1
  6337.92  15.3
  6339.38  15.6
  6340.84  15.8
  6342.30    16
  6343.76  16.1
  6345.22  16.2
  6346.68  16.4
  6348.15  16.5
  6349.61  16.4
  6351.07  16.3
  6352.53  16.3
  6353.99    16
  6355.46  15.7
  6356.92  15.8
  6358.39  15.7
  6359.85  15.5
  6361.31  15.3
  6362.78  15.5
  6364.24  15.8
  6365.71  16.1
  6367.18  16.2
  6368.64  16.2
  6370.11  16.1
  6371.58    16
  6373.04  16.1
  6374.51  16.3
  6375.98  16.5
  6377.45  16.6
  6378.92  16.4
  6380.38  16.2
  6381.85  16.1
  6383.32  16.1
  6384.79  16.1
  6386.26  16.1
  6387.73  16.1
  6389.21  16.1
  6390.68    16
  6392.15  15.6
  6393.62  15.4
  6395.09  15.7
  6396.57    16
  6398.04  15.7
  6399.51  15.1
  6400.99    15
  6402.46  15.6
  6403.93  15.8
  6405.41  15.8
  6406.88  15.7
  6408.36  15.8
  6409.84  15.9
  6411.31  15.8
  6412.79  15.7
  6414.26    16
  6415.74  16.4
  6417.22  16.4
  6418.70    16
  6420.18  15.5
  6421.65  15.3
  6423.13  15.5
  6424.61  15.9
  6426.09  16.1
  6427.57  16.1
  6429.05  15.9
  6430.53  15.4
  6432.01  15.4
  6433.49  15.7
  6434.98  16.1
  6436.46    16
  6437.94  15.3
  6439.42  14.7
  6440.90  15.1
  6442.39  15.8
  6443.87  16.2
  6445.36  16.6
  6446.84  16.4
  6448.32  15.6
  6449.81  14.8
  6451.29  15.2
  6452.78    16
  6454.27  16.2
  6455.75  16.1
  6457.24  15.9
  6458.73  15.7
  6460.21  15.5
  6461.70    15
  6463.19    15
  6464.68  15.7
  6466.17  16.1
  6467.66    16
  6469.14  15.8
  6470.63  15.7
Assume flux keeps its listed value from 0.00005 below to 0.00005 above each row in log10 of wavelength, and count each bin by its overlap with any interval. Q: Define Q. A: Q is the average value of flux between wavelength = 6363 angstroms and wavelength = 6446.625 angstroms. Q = 15.9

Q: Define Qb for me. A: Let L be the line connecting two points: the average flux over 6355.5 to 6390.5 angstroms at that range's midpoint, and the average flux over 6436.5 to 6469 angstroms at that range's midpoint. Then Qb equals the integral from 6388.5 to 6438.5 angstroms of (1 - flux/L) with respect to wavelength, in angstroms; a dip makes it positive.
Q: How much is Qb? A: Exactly 0.3 angstroms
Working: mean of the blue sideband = 16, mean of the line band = 15.8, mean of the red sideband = 15.7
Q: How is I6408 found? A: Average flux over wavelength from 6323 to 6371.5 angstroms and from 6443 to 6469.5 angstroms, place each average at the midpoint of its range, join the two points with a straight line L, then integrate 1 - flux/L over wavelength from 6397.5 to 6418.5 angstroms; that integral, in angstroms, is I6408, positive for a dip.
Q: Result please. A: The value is 0.1 angstroms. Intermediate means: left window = 15.9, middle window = 15.8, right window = 15.8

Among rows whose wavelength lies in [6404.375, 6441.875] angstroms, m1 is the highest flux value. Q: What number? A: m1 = 16.4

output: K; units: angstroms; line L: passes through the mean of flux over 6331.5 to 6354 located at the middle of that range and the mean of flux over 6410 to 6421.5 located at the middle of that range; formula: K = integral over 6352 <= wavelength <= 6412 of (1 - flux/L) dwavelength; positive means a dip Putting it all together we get 0.2 angstroms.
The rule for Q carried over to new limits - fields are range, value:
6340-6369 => 16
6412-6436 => 15.8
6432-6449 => 15.8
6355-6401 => 15.9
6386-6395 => 15.9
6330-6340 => 15.7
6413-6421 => 16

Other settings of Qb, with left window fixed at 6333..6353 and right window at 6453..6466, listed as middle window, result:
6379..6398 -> -0.1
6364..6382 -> -0.4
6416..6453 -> 0.0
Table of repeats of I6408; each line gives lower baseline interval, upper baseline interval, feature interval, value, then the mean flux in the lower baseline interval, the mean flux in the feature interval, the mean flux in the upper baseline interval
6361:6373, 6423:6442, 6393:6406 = 0.18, 15.9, 15.6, 15.6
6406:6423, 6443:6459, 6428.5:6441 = 0.27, 15.9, 15.5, 15.9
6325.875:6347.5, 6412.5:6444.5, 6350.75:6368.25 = -0.04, 15.8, 15.8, 15.8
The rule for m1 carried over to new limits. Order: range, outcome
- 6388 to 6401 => 16.1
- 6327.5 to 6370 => 16.5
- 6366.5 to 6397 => 16.6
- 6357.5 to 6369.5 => 16.2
